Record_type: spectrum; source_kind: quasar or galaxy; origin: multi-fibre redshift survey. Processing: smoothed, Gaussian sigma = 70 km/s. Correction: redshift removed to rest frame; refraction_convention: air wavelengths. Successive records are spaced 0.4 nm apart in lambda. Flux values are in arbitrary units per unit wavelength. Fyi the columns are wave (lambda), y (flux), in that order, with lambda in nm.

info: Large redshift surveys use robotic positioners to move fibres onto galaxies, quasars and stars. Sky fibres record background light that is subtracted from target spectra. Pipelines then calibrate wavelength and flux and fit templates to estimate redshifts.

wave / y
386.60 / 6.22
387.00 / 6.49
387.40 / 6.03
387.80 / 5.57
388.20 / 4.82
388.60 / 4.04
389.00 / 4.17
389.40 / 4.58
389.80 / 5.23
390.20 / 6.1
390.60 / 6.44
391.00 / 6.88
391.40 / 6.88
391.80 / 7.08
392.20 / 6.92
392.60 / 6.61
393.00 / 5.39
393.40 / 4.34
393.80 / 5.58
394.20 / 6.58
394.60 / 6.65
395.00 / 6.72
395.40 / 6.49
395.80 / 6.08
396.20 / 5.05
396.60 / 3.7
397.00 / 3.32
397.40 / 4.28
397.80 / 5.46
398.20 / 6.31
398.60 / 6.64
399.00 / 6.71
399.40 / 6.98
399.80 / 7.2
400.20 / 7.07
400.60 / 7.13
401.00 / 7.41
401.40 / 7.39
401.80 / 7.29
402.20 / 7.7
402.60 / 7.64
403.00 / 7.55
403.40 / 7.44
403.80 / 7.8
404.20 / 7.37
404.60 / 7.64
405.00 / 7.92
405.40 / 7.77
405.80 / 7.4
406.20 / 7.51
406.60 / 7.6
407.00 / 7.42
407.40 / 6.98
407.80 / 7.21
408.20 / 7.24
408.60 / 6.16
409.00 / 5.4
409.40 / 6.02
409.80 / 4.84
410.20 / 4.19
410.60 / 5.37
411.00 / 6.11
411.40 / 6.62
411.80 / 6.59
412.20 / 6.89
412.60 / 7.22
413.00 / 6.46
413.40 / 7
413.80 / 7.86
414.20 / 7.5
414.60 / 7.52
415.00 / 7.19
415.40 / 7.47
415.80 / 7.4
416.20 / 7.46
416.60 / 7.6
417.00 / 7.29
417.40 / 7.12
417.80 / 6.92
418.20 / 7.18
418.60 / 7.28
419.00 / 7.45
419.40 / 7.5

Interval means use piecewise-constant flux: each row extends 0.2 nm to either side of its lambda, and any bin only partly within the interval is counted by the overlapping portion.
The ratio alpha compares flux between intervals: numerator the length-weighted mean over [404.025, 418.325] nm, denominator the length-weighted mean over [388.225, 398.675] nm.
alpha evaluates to 1.2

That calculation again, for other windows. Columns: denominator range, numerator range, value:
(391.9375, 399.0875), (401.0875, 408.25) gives 1.31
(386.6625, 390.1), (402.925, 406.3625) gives 1.47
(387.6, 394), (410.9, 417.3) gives 1.26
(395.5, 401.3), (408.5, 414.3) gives 1.05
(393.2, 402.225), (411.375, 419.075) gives 1.17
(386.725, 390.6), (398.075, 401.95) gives 1.32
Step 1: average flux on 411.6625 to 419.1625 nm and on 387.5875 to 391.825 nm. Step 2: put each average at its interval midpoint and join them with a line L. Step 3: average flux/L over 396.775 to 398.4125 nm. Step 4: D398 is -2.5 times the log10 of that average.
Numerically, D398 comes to 0.25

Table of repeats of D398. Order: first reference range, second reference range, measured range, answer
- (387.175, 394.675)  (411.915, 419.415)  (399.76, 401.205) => -0.14 mag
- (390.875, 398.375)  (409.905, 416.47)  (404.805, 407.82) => -0.17 mag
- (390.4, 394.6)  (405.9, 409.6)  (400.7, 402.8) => -0.13 mag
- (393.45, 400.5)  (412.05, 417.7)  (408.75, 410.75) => 0.31 mag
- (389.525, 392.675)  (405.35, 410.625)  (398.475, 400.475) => -0.07 mag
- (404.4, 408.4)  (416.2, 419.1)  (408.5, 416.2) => 0.13 mag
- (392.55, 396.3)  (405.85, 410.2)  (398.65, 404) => -0.17 mag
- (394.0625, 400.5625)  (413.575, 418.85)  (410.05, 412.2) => 0.18 mag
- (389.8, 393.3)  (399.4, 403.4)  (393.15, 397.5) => 0.25 mag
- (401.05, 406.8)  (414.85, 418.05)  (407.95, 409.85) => 0.23 mag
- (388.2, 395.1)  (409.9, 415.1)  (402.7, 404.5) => -0.20 mag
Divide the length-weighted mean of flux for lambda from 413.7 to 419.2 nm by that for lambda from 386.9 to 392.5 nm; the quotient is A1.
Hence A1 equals 1.3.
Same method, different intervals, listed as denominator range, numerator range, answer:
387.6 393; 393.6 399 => 0.98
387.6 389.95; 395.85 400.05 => 1.19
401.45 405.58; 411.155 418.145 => 0.94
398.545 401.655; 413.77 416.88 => 1.05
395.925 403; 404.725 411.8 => 1.04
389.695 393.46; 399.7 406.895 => 1.19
